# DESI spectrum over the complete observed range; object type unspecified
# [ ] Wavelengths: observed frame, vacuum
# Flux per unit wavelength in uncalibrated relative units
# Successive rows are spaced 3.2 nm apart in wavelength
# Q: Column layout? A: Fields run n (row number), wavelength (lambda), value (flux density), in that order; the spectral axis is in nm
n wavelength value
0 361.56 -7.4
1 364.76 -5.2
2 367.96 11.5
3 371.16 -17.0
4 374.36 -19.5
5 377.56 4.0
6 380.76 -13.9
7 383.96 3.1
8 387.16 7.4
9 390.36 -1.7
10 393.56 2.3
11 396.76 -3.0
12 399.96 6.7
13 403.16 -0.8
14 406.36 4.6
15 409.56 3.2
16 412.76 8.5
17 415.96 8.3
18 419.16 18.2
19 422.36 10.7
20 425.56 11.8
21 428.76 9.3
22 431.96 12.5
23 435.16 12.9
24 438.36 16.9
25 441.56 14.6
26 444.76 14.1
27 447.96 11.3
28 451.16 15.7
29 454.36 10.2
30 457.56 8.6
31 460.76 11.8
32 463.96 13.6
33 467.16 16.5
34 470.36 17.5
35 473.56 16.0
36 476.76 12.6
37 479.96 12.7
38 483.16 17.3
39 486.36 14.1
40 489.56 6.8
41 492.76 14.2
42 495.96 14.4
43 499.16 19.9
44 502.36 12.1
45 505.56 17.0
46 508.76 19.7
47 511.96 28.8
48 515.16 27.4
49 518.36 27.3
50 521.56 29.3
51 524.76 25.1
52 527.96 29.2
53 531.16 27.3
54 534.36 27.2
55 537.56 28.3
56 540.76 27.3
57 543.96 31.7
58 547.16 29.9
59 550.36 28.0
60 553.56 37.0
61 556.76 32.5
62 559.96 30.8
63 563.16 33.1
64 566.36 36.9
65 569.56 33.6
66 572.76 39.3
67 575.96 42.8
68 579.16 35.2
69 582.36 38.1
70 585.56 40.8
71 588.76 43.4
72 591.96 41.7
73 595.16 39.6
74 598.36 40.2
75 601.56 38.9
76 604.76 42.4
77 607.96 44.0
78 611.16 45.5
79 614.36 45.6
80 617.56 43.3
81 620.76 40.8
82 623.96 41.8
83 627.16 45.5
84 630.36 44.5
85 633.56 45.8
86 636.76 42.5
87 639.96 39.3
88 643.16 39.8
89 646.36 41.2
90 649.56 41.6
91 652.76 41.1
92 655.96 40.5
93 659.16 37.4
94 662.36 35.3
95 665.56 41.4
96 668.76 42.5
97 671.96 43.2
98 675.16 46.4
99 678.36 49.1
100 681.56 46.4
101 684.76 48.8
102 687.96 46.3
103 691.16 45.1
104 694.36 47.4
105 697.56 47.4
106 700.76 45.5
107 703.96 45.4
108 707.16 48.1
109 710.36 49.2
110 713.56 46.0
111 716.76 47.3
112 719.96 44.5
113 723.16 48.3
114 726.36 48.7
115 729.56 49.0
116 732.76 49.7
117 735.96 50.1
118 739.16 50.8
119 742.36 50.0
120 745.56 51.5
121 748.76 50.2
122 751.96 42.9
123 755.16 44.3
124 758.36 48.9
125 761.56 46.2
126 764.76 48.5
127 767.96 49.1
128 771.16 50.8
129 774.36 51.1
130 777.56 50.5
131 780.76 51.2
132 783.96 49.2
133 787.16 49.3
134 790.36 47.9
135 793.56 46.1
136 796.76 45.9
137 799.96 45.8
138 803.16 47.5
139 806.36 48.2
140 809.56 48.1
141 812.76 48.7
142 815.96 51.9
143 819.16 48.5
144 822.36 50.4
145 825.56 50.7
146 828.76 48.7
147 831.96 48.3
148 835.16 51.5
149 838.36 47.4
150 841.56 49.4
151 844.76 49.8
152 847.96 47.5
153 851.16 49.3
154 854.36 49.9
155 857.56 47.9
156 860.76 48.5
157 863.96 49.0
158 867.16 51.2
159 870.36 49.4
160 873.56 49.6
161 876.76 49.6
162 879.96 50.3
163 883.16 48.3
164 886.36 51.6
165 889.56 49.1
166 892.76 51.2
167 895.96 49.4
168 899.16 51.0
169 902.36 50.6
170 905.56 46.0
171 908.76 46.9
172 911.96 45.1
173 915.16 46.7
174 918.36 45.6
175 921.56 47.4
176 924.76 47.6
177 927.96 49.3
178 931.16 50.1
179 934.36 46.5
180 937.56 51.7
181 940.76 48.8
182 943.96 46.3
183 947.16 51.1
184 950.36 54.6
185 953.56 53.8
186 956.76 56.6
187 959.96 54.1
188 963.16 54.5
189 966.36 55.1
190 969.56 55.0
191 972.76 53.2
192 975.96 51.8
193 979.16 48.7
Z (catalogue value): 0.28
